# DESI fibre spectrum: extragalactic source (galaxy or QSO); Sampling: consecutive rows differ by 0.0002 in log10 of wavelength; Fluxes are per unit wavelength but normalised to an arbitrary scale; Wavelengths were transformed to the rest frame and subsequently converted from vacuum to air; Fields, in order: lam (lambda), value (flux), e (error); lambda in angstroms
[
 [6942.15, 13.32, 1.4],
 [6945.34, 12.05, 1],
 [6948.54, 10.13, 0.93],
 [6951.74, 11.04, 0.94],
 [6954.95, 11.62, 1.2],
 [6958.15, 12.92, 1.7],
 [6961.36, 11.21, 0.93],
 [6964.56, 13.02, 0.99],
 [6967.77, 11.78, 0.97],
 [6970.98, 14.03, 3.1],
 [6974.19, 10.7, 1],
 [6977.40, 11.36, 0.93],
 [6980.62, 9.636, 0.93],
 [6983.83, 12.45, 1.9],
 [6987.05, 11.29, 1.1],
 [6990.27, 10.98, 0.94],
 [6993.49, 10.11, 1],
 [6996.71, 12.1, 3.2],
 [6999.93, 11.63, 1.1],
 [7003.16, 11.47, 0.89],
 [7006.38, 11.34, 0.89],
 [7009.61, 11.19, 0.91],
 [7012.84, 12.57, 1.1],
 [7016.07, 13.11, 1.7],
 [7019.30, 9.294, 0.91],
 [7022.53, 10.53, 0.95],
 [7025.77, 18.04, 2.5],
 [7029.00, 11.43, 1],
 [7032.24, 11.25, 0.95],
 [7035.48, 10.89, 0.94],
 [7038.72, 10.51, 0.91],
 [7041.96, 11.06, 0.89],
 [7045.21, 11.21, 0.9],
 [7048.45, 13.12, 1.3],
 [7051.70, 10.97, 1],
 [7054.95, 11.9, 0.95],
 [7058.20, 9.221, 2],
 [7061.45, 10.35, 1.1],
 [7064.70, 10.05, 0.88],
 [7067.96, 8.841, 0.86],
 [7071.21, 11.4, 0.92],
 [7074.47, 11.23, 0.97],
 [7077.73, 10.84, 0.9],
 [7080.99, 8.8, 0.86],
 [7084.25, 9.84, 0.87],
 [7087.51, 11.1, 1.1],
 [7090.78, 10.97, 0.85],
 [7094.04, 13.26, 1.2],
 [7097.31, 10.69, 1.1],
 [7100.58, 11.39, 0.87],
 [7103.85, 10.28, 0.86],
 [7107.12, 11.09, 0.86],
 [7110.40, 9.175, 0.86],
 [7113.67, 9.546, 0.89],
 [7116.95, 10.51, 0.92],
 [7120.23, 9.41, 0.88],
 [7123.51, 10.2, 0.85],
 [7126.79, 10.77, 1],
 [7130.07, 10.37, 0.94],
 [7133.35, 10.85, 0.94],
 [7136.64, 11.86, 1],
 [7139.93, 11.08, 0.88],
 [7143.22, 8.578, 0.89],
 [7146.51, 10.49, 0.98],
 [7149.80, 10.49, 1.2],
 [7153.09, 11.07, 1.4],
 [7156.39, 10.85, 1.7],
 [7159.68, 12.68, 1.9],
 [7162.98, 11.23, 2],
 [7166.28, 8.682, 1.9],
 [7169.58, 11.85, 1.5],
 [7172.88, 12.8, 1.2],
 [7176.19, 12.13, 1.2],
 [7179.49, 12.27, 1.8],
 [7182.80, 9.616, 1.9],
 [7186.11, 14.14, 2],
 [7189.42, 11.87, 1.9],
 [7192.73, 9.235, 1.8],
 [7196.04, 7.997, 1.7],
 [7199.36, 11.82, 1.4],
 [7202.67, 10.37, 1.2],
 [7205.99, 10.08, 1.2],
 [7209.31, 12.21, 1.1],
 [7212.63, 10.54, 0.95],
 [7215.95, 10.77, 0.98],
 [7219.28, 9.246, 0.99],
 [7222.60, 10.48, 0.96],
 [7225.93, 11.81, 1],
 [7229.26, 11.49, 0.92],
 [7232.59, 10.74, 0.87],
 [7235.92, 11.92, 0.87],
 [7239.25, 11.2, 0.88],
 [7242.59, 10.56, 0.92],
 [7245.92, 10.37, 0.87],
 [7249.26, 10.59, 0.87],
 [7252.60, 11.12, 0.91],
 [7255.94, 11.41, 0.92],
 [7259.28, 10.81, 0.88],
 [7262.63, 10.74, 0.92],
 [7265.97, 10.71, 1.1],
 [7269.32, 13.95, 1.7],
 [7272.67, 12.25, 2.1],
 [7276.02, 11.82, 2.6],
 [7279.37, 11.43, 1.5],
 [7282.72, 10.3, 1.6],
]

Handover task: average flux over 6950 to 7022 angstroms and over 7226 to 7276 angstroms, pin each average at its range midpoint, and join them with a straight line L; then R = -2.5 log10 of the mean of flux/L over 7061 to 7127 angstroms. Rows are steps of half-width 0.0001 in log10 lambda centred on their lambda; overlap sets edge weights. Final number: 0.10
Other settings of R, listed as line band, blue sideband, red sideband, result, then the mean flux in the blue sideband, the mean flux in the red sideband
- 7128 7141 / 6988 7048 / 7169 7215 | 0.03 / 11.6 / 11.2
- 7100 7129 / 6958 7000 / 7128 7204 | 0.09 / 11.6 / 11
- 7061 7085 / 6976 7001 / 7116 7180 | 0.09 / 11.2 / 10.9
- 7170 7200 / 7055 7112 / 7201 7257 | -0.05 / 10.5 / 10.9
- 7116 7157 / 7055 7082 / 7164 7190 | 0.06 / 10.2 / 11.7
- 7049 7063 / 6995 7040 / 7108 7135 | 0.04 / 11.8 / 10.1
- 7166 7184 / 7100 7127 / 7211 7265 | -0.09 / 10.2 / 10.9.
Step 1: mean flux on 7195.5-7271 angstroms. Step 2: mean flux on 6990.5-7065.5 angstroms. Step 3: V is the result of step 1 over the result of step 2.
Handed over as 0.96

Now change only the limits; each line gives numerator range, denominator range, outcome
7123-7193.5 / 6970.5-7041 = 0.96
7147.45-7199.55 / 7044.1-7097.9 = 1.03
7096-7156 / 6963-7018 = 0.89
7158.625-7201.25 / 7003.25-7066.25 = 0.98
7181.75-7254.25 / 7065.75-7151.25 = 1.03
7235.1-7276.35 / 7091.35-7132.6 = 1.07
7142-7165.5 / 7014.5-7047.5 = 0.91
